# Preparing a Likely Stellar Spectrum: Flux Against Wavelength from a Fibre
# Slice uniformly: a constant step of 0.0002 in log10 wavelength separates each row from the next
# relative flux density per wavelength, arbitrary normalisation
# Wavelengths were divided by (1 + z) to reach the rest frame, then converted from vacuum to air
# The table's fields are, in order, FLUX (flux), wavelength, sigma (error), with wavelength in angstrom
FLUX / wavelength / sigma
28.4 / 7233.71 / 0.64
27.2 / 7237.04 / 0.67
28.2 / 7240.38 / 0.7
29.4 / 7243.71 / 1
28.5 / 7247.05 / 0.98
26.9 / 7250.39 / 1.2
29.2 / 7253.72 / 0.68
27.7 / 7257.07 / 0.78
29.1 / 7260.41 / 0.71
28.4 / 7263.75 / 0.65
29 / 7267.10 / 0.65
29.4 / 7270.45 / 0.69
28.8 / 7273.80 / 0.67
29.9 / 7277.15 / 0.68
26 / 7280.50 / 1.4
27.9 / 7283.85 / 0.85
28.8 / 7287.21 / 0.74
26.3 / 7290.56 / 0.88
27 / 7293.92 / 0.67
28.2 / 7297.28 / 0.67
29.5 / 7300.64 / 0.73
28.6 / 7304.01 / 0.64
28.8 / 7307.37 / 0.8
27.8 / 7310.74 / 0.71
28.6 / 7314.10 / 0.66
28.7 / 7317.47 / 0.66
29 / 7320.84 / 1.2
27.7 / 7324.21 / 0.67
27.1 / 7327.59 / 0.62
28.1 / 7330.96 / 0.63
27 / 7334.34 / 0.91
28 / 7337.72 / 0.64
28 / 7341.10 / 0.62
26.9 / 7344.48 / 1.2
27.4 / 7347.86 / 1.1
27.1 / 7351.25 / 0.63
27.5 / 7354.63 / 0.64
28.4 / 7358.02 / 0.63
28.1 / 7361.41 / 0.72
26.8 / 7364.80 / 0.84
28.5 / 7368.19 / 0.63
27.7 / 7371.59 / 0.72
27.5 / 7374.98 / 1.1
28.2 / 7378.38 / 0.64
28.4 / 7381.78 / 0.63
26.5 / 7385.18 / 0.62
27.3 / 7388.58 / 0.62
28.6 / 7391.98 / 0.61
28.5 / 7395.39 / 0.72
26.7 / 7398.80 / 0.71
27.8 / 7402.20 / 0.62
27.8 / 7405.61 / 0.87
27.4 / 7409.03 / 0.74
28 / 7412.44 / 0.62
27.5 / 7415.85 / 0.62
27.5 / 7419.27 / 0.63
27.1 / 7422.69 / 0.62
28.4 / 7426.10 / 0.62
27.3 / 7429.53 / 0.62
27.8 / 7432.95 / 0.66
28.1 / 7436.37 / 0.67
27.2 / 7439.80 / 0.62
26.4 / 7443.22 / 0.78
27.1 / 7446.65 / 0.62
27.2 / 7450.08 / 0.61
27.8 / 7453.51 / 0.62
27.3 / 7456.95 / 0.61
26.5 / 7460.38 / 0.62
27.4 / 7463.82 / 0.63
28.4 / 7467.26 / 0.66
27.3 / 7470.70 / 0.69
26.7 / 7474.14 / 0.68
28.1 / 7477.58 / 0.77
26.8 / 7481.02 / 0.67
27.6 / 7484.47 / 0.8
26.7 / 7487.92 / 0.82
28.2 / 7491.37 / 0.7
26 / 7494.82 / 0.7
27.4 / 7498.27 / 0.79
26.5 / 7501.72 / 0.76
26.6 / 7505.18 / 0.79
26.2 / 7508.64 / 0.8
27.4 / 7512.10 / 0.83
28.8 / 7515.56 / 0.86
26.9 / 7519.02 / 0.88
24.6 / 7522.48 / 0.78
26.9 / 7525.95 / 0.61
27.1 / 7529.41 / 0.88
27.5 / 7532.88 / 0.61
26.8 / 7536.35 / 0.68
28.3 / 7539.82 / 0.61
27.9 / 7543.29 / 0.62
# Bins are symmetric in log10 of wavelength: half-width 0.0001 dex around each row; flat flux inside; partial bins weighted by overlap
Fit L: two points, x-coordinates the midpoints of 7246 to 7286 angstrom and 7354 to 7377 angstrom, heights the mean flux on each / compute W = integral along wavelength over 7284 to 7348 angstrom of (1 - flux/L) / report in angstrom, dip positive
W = 0.3 angstrom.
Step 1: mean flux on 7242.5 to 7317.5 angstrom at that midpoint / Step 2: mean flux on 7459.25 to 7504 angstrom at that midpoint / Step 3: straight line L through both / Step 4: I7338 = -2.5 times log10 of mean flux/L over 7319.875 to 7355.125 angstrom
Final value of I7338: 0.02 mag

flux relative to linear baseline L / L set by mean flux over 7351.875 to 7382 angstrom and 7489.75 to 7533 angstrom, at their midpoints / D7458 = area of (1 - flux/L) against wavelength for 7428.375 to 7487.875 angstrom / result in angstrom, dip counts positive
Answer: -0.2 angstrom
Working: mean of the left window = 27.8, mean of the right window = 26.9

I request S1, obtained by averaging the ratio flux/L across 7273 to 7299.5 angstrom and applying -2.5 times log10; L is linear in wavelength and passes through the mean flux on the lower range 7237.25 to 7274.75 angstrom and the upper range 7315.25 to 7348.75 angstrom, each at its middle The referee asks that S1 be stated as 0.01 mag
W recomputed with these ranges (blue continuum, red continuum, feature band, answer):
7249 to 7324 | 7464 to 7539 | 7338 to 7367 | 0.4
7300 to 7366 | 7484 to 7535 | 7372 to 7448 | -0.3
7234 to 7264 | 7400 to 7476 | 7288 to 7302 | 0.2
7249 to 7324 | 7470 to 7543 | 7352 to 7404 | 0.1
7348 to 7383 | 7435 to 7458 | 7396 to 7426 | -0.1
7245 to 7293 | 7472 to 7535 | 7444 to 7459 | 0.0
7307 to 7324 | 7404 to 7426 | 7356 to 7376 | 0.1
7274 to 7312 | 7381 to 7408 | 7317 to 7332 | -0.1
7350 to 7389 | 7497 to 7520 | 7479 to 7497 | 0.1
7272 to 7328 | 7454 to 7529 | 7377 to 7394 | -0.1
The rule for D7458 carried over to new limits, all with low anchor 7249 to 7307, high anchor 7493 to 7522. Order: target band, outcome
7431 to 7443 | -0.1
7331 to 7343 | 0.1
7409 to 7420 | -0.1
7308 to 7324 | -0.2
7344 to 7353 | 0.2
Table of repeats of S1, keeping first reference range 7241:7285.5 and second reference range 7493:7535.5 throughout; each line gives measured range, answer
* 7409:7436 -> -0.01 mag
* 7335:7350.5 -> 0.02 mag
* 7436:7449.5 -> 0.01 mag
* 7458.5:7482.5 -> -0.01 mag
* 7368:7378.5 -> 0.00 mag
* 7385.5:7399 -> -0.01 mag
